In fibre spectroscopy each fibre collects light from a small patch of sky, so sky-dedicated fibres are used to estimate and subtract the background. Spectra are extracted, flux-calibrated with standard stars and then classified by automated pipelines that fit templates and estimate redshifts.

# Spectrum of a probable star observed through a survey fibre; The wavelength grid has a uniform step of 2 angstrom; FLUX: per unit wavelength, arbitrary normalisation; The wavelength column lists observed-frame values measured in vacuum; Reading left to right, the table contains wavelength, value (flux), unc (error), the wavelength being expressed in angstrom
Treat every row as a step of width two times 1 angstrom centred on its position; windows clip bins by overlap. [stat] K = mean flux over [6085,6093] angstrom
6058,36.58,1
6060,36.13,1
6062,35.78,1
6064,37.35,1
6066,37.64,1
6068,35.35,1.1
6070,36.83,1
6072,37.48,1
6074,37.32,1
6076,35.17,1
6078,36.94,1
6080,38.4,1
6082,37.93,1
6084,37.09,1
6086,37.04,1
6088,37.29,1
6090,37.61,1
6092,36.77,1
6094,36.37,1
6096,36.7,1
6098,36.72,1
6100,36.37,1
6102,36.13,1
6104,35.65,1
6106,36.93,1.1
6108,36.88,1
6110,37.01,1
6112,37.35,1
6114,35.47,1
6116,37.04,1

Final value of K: 37.2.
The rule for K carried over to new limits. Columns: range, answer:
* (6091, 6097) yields 36.6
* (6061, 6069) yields 36.5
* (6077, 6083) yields 37.8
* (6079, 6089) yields 37.6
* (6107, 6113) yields 37.1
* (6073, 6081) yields 37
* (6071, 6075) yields 37.4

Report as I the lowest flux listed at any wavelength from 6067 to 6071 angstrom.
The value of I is 35.35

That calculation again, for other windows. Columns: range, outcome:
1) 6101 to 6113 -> 35.65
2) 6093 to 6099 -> 36.37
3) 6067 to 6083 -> 35.17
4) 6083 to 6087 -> 37.04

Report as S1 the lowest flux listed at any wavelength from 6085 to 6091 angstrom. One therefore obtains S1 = 37.04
